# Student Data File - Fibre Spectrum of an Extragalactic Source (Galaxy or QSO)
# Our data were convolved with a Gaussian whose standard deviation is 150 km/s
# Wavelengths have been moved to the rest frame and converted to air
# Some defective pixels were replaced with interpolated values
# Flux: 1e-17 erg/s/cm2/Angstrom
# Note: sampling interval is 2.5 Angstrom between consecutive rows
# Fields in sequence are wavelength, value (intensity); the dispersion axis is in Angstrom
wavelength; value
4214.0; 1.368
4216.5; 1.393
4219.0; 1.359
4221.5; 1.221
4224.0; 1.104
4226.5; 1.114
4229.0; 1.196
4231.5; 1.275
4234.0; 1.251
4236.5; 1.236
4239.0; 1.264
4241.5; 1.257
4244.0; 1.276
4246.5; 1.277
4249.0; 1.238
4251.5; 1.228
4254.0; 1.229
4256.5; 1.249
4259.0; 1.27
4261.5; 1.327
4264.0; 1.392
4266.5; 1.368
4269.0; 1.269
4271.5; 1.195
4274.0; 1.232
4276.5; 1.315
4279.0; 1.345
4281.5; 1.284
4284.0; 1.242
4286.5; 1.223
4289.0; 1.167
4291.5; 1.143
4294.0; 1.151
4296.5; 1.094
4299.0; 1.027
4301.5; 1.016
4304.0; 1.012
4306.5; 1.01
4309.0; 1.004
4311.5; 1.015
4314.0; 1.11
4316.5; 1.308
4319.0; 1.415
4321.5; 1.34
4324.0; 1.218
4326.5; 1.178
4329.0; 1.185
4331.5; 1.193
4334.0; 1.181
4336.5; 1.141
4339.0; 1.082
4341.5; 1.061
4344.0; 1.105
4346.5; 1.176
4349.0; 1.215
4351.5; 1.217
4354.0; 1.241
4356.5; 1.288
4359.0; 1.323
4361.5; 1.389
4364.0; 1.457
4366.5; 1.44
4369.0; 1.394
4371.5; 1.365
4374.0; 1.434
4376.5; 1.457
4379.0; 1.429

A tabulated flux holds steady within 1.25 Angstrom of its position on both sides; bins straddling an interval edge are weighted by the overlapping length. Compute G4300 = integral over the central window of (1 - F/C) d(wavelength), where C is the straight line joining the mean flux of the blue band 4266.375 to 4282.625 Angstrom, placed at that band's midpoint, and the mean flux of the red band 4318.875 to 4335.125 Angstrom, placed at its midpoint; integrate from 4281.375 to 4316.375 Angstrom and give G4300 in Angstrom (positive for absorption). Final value 4.2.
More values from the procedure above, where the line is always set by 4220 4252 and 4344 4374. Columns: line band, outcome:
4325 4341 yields 1.72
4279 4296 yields 0.75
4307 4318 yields 1.48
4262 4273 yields -0.50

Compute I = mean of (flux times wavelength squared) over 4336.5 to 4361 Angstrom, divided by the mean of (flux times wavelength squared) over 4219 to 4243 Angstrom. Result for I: 1.0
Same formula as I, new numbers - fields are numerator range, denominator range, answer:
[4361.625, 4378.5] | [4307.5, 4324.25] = 1.22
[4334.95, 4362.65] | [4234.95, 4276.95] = 0.99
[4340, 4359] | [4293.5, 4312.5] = 1.18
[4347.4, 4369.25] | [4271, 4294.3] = 1.11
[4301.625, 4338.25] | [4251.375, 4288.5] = 0.93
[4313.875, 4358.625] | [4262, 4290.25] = 0.97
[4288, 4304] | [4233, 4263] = 0.89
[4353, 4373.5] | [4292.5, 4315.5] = 1.33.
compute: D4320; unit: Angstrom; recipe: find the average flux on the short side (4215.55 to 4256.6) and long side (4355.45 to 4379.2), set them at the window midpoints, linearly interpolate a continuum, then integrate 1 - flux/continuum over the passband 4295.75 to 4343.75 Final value 7.4 Angstrom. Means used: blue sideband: 1.24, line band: 1.14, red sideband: 1.4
